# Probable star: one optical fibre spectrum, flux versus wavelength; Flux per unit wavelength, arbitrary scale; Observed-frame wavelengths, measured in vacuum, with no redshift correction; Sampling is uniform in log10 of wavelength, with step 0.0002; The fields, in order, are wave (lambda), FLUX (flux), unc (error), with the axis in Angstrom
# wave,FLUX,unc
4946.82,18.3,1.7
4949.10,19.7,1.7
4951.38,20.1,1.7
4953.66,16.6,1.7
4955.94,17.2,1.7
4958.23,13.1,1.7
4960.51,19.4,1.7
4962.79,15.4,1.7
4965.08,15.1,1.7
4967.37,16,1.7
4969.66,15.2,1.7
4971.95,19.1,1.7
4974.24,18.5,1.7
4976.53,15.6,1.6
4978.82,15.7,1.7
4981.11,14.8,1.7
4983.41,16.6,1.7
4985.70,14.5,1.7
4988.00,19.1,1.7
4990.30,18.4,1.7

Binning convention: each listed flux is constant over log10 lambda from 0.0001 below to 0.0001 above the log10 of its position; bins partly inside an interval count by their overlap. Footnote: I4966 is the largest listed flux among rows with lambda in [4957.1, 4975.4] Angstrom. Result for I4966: 19.4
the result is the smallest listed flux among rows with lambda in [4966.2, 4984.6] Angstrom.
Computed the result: 14.8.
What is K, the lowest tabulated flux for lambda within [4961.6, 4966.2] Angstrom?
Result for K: 15.1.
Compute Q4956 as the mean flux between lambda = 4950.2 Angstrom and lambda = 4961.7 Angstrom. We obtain 17.3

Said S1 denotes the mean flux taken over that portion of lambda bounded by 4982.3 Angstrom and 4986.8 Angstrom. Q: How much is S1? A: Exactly 15.6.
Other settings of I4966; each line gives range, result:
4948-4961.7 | 20.1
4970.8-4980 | 19.1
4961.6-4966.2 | 15.4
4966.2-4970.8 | 16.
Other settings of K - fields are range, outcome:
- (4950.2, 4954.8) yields 16.6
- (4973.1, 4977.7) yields 15.6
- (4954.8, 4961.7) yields 13.1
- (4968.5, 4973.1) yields 15.2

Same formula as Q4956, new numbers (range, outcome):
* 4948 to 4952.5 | 19.9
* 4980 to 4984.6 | 15.7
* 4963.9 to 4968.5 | 15.5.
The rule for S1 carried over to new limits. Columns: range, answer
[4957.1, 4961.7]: 16.3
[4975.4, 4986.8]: 15.5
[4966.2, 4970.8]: 15.6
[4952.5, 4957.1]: 16.9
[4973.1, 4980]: 16.6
